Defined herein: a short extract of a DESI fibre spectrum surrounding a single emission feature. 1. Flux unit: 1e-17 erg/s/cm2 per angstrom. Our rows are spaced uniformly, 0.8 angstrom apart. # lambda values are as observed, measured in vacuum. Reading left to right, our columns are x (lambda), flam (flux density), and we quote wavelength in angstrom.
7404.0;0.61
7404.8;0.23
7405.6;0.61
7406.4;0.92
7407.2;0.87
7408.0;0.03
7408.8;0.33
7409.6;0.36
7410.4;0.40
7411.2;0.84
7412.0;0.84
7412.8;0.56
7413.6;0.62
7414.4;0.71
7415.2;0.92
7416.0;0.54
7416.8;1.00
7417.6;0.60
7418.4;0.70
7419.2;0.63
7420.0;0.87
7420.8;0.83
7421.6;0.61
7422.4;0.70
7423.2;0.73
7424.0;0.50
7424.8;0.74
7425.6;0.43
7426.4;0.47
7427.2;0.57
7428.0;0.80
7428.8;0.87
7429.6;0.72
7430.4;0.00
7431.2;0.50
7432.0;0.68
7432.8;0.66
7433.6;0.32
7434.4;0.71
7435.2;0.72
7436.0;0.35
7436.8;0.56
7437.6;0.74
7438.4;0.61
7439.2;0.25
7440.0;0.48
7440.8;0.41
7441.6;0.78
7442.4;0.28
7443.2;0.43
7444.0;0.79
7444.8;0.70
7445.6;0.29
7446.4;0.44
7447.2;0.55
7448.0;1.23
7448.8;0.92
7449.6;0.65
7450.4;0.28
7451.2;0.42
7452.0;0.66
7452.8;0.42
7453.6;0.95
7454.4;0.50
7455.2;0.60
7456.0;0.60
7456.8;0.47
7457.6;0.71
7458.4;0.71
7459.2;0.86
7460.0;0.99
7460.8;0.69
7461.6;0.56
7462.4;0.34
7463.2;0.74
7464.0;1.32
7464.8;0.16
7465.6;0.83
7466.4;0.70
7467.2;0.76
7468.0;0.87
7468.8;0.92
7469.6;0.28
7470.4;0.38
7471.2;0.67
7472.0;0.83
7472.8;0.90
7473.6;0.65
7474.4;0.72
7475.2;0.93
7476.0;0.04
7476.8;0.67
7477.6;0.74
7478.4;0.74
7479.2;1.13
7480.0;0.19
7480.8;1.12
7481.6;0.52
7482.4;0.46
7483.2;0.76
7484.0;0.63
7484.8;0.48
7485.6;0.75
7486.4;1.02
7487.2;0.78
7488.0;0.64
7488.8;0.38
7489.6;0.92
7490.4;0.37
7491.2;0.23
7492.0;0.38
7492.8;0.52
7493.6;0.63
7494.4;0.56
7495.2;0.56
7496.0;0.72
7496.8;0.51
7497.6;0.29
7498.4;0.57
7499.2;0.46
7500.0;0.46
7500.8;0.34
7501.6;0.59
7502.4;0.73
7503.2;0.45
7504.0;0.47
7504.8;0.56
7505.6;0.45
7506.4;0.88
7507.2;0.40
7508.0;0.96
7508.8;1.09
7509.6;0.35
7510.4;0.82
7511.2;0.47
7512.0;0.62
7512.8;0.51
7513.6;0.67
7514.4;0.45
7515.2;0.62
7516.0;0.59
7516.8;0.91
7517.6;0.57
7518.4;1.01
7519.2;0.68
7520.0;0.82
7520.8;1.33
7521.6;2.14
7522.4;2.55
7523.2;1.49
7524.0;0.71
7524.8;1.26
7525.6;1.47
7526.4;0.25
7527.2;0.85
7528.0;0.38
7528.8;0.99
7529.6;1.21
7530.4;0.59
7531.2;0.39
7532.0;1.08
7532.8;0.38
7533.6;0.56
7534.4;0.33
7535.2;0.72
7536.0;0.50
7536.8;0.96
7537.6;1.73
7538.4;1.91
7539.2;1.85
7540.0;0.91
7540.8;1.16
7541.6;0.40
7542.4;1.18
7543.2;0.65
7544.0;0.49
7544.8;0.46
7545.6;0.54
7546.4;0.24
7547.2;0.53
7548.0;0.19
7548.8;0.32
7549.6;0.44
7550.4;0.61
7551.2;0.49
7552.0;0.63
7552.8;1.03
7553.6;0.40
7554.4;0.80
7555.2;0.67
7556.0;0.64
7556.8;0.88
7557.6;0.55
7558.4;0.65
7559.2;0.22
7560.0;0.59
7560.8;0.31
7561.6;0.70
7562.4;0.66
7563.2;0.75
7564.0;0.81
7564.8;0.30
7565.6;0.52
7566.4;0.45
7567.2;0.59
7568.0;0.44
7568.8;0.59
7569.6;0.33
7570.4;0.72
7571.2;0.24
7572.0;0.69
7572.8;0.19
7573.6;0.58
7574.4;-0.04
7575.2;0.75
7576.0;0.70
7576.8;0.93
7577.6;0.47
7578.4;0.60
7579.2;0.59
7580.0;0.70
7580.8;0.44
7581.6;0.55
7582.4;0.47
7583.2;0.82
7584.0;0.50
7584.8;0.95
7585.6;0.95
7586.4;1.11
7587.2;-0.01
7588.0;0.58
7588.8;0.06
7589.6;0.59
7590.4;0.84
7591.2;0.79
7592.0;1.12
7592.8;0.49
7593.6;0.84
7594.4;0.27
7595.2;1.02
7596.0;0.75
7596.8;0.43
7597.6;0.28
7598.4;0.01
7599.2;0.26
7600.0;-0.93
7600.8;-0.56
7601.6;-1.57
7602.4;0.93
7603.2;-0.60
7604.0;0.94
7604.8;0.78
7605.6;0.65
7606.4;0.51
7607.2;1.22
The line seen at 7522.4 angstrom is [S II] 6716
